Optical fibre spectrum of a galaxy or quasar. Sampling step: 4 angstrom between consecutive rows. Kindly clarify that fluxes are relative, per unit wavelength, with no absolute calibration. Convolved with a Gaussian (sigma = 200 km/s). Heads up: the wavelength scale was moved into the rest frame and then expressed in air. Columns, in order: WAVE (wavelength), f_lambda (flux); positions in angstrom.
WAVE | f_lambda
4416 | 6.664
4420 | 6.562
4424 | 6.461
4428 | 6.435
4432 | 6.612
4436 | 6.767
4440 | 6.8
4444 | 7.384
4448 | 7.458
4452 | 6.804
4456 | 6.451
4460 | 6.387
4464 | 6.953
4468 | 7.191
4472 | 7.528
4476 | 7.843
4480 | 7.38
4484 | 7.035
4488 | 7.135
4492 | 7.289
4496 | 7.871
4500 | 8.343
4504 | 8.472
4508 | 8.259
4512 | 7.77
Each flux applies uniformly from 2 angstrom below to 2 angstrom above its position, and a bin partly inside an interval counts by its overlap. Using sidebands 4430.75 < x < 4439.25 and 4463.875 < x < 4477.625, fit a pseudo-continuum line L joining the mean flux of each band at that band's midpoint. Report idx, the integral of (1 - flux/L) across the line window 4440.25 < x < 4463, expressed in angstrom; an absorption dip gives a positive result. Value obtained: 0.5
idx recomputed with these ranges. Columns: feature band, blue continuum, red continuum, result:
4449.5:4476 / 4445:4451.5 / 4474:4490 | 1.27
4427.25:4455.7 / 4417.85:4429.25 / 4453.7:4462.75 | -1.77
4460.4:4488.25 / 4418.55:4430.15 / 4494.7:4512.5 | 1.12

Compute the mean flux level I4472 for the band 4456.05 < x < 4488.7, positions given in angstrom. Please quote 7.14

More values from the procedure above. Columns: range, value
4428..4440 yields 6.67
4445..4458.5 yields 6.92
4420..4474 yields 6.85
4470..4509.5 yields 7.71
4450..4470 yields 6.76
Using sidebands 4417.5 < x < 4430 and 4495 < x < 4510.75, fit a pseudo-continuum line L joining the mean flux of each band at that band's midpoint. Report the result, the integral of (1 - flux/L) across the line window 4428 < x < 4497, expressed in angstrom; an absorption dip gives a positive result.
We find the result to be 2.40 angstrom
